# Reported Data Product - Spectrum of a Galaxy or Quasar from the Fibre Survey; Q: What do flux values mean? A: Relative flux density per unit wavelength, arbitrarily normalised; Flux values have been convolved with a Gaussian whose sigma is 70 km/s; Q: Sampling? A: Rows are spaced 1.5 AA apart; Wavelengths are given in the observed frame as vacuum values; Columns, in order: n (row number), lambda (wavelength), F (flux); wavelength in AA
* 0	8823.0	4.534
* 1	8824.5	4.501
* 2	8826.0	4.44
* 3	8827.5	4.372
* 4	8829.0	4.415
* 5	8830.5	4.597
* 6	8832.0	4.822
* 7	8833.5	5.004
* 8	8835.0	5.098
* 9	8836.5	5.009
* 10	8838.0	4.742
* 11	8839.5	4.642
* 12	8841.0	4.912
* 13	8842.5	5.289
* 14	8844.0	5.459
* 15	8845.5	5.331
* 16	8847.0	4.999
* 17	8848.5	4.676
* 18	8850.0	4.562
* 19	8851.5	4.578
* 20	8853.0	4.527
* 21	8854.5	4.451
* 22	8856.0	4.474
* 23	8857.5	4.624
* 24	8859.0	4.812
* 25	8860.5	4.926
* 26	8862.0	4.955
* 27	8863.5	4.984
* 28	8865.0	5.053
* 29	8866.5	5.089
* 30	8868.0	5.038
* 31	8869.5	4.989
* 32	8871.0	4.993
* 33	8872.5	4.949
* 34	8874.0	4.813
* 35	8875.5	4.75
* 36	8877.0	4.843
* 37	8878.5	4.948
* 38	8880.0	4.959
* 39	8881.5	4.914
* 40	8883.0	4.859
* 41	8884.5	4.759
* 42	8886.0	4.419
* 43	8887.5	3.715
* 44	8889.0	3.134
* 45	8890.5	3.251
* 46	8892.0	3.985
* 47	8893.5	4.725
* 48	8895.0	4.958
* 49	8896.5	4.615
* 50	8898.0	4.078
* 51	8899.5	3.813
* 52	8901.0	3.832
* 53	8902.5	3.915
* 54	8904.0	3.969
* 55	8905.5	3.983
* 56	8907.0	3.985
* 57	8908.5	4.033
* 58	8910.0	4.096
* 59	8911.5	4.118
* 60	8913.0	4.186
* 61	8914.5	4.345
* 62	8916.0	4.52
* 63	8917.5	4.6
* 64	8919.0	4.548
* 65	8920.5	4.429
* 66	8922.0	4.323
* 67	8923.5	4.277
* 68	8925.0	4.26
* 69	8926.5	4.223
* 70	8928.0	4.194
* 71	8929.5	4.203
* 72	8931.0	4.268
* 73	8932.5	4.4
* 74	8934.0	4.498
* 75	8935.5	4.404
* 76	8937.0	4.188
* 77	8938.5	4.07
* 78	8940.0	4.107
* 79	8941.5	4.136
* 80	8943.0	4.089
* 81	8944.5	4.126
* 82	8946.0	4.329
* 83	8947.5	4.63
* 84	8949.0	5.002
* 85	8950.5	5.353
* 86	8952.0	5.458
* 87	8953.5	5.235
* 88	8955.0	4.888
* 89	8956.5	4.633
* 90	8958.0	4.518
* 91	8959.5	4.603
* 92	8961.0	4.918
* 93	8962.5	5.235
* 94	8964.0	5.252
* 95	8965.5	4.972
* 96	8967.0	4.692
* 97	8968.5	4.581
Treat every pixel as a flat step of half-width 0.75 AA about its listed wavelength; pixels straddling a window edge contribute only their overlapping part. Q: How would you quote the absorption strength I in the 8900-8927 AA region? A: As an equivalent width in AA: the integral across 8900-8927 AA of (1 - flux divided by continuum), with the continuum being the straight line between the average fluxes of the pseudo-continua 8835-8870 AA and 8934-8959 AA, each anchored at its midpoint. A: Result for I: 2.77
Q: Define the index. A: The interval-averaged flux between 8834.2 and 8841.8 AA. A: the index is 4.88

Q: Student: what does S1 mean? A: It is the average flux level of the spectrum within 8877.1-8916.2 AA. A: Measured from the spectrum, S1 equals 4.24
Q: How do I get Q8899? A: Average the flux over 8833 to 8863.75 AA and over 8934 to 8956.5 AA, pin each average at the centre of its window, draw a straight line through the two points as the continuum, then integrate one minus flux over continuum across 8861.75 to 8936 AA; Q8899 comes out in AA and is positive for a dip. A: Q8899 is 4.6 AA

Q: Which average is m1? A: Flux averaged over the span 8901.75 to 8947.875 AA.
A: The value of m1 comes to 4.24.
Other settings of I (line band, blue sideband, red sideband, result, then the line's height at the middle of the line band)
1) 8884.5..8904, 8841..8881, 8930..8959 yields 2.82 AA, 4.75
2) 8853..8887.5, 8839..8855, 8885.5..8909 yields -2.66 AA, 4.48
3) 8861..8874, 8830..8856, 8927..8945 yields -0.84 AA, 4.69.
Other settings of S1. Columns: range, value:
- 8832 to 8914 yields 4.59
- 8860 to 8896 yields 4.66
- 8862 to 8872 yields 5.02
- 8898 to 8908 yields 3.93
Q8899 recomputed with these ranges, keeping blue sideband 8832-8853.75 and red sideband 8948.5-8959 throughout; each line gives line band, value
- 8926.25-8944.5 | 2.8 AA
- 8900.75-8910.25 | 1.9 AA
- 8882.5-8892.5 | 1.9 AA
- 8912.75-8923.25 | 1.2 AA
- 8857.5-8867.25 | 0.0 AA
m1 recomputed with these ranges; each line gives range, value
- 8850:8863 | 4.67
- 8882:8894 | 4.11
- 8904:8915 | 4.09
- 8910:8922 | 4.37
